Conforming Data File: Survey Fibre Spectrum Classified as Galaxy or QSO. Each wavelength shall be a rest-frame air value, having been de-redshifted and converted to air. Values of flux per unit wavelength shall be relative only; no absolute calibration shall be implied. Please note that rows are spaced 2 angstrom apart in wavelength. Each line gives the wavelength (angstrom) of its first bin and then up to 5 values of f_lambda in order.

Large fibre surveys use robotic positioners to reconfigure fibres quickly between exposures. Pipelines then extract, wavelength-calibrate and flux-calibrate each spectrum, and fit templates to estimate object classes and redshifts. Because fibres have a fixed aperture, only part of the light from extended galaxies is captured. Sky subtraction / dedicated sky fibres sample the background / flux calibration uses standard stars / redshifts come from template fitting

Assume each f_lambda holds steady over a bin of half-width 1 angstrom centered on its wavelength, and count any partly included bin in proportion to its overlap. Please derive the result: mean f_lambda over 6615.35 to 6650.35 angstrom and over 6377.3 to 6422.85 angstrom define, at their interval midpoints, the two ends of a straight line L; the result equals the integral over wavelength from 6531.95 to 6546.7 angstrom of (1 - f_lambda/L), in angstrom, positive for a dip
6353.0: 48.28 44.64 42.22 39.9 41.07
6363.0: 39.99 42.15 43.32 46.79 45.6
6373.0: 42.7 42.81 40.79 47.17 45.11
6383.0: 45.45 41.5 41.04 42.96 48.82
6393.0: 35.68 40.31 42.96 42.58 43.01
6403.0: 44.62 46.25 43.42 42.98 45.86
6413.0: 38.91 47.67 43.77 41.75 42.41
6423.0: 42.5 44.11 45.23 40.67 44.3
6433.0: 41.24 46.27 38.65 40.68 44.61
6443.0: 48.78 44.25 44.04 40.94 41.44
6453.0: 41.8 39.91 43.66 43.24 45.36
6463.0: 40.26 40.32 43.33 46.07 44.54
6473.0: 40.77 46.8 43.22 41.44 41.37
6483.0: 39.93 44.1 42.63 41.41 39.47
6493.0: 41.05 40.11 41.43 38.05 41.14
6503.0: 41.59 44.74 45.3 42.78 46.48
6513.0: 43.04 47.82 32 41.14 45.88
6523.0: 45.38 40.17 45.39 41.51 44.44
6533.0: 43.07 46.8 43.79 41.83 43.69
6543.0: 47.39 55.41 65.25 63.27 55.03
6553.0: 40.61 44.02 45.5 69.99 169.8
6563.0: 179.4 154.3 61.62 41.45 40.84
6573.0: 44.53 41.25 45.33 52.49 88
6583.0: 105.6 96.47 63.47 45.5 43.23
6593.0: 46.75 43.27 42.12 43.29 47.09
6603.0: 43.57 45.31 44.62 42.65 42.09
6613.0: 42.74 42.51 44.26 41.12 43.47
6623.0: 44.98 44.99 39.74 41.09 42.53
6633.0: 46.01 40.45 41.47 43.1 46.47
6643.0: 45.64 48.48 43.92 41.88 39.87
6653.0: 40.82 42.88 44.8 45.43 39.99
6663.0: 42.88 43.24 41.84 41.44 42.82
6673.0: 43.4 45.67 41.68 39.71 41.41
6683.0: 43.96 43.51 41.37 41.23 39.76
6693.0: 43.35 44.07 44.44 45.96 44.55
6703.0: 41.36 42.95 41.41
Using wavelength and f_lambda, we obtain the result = -1.2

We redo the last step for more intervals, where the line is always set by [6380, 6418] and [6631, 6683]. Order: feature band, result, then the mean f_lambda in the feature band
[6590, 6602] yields -0.33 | 44.3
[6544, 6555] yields -2.98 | 54.8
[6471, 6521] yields 1.25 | 42.1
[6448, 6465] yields 0.50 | 42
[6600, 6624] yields -0.35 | 43.7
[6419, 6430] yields 0.10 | 42.9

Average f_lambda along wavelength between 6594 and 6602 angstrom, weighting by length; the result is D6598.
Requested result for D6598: 43.9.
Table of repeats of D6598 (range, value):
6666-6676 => 43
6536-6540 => 42.8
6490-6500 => 40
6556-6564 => 116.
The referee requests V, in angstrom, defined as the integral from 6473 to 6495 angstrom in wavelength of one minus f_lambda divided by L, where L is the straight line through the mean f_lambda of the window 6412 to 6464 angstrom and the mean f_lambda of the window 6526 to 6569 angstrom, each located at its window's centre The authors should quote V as 4.45 angstrom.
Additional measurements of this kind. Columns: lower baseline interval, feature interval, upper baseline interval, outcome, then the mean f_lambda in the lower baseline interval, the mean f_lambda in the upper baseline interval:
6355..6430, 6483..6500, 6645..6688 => 0.78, 43.1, 42.6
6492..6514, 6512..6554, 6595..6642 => -3.68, 42.3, 43.3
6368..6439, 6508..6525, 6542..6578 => 5.38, 43.3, 70.3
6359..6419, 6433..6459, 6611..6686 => 0.17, 43.2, 43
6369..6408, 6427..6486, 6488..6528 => -0.20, 43.4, 42.2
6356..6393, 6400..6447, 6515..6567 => 4.75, 43.1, 61.5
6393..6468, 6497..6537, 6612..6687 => -0.02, 42.9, 43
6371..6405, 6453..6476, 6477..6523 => -0.36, 43.1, 42.1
